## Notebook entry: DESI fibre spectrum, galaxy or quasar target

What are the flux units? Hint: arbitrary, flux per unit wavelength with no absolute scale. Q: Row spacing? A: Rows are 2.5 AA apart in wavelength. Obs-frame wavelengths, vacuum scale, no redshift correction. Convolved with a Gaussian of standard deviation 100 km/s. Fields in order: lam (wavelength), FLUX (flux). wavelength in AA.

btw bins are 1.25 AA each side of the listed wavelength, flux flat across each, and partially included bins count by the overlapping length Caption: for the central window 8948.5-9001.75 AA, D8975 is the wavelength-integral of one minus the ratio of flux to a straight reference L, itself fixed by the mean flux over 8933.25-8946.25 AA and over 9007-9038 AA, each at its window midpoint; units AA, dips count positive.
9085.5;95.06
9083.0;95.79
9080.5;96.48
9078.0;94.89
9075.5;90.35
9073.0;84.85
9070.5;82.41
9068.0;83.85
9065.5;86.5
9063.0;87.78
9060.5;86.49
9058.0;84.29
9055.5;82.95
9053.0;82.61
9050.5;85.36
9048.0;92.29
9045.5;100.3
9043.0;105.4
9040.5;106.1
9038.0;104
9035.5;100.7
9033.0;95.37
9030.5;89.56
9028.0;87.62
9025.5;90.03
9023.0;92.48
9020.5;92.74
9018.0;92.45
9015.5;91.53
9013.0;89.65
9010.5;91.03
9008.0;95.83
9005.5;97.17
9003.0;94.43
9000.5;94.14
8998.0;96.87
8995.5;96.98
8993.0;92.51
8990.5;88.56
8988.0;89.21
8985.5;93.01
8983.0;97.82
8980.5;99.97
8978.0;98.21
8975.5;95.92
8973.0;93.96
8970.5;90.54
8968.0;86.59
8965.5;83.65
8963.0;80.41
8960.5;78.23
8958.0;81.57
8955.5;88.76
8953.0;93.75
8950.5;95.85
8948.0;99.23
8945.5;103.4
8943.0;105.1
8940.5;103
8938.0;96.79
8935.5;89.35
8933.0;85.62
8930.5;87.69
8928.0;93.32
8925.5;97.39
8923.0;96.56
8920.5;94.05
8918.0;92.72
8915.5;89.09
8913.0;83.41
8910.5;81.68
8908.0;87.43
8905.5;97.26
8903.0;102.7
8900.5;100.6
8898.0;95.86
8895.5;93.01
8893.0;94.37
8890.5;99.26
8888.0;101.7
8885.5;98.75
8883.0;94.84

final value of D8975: 2.5 AA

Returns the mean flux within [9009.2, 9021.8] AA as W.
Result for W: 91.5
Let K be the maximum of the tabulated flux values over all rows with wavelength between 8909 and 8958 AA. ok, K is 105.1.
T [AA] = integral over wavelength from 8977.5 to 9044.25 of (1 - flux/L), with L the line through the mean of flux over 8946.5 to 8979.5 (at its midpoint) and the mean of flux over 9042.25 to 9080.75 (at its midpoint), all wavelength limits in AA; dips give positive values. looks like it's -4.1 AA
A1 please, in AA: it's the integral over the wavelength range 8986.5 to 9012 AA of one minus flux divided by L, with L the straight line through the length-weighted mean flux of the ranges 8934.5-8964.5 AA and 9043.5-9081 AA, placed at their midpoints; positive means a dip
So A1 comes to -0.8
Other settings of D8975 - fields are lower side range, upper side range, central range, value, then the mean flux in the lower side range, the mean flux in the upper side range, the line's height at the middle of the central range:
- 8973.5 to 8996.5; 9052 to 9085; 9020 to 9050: -1.9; 94.6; 87.8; 90.6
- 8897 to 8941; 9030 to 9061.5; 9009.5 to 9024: 0.3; 92.8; 93.6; 93.5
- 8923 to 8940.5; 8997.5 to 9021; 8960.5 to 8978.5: 0.9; 92.8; 93.5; 93.2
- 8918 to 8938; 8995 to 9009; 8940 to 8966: 0.4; 92.3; 95.8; 93.5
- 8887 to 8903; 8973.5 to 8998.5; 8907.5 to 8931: 1.6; 97.8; 94.8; 97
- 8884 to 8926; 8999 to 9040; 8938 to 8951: -1.0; 94.4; 93.9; 94.2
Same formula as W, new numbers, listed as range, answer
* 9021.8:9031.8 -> 89.9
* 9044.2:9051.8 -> 92.7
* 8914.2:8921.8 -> 91.9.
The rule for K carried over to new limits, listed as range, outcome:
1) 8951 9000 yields 99.97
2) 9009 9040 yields 104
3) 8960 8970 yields 86.59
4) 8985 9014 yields 97.17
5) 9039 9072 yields 106.1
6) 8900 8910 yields 102.7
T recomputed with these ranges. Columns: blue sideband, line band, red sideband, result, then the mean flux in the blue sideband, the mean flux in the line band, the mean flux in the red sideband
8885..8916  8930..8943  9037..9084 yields -0.1 AA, 94.3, 94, 91.1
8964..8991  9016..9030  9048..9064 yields -0.4 AA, 92.5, 91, 85.4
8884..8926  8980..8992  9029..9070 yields 0.0 AA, 94.4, 93.3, 91.9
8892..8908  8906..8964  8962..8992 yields 1.6 AA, 96.6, 91.6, 91.6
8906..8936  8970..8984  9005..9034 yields -0.8 AA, 90.1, 96.3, 92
